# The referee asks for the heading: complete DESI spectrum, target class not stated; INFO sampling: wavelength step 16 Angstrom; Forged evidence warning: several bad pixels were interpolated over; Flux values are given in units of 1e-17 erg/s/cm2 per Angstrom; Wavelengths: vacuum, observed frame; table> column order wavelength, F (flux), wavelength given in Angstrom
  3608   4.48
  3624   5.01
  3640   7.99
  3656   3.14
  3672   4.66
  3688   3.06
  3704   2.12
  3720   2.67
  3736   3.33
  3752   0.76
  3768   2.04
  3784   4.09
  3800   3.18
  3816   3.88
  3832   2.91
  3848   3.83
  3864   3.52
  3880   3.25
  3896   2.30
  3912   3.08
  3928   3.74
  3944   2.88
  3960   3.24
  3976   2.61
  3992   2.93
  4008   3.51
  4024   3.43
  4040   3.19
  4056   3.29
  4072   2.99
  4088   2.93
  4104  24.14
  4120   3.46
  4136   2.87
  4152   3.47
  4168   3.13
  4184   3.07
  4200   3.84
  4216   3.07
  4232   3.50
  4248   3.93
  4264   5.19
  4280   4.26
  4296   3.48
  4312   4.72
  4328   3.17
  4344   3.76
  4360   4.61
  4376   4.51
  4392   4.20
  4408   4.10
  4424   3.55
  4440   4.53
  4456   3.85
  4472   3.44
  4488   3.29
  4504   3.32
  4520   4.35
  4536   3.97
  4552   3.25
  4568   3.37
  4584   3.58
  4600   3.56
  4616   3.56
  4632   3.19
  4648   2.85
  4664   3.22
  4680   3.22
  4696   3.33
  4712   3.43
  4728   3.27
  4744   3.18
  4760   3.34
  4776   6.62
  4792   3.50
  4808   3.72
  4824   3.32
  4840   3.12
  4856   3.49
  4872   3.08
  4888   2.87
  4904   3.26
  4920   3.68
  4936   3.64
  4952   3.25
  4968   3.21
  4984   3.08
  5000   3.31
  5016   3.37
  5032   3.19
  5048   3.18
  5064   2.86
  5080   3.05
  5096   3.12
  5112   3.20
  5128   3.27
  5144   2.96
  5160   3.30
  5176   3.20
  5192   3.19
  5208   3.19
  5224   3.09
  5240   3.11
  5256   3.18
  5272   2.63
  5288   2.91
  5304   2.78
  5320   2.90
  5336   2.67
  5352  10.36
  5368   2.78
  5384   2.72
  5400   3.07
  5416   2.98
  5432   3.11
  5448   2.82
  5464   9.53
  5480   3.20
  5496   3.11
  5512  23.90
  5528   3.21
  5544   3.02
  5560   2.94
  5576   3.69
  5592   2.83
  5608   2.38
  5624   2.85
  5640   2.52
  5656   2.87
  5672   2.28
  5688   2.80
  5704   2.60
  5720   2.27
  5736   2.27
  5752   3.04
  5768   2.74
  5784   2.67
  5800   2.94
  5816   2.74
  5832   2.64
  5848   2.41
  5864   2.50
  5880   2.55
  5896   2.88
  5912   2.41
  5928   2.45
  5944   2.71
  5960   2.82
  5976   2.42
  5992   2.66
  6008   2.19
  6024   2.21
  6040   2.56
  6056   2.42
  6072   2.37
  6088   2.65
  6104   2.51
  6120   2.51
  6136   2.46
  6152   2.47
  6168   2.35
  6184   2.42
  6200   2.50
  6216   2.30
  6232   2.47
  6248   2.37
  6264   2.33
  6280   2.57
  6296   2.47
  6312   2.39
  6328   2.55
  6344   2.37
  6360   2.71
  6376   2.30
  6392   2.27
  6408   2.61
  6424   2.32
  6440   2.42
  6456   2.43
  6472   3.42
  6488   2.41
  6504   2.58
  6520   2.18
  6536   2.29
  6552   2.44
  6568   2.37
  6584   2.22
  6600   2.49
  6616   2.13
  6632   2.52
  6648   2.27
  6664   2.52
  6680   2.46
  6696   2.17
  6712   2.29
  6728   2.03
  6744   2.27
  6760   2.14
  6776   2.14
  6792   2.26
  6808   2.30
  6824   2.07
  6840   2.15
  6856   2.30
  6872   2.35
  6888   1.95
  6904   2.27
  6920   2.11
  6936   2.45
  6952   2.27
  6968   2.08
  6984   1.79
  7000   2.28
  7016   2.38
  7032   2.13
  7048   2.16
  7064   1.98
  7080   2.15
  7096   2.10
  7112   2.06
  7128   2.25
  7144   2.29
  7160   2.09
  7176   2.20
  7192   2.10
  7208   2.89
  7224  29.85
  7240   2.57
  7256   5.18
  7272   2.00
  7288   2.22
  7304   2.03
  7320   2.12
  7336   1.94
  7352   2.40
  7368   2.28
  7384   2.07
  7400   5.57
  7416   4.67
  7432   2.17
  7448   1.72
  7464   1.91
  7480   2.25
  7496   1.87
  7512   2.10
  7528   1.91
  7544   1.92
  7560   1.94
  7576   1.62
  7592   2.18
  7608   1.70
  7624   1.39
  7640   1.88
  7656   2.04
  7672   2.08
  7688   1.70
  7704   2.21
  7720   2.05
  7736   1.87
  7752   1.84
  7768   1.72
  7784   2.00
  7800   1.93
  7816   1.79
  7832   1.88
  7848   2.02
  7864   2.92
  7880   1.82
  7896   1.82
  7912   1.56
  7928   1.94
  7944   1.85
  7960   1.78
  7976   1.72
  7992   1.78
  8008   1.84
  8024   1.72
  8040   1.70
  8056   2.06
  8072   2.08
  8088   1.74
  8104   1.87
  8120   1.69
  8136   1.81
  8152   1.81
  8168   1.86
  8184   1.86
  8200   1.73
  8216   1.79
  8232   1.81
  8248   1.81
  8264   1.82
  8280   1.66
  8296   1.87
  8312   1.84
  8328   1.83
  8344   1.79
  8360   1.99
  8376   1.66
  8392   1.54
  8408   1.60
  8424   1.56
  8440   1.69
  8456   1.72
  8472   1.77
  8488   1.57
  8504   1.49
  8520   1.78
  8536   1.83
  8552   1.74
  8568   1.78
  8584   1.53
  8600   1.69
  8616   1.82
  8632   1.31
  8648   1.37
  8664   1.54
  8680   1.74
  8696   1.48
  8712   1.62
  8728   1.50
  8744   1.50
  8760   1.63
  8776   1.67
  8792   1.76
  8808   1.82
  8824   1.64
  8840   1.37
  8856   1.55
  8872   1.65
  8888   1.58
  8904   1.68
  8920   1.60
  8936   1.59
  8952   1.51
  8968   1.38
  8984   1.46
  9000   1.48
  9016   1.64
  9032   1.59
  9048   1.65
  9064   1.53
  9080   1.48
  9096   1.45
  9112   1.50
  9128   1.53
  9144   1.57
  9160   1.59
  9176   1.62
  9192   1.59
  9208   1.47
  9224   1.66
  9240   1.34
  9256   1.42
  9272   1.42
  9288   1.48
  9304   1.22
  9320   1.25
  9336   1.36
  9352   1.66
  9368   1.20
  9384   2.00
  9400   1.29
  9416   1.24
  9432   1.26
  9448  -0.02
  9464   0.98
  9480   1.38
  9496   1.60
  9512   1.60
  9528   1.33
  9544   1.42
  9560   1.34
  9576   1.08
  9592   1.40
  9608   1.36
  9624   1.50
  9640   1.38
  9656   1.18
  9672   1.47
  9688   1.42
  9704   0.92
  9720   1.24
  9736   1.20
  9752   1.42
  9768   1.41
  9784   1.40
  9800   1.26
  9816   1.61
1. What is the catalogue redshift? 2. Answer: 0.101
